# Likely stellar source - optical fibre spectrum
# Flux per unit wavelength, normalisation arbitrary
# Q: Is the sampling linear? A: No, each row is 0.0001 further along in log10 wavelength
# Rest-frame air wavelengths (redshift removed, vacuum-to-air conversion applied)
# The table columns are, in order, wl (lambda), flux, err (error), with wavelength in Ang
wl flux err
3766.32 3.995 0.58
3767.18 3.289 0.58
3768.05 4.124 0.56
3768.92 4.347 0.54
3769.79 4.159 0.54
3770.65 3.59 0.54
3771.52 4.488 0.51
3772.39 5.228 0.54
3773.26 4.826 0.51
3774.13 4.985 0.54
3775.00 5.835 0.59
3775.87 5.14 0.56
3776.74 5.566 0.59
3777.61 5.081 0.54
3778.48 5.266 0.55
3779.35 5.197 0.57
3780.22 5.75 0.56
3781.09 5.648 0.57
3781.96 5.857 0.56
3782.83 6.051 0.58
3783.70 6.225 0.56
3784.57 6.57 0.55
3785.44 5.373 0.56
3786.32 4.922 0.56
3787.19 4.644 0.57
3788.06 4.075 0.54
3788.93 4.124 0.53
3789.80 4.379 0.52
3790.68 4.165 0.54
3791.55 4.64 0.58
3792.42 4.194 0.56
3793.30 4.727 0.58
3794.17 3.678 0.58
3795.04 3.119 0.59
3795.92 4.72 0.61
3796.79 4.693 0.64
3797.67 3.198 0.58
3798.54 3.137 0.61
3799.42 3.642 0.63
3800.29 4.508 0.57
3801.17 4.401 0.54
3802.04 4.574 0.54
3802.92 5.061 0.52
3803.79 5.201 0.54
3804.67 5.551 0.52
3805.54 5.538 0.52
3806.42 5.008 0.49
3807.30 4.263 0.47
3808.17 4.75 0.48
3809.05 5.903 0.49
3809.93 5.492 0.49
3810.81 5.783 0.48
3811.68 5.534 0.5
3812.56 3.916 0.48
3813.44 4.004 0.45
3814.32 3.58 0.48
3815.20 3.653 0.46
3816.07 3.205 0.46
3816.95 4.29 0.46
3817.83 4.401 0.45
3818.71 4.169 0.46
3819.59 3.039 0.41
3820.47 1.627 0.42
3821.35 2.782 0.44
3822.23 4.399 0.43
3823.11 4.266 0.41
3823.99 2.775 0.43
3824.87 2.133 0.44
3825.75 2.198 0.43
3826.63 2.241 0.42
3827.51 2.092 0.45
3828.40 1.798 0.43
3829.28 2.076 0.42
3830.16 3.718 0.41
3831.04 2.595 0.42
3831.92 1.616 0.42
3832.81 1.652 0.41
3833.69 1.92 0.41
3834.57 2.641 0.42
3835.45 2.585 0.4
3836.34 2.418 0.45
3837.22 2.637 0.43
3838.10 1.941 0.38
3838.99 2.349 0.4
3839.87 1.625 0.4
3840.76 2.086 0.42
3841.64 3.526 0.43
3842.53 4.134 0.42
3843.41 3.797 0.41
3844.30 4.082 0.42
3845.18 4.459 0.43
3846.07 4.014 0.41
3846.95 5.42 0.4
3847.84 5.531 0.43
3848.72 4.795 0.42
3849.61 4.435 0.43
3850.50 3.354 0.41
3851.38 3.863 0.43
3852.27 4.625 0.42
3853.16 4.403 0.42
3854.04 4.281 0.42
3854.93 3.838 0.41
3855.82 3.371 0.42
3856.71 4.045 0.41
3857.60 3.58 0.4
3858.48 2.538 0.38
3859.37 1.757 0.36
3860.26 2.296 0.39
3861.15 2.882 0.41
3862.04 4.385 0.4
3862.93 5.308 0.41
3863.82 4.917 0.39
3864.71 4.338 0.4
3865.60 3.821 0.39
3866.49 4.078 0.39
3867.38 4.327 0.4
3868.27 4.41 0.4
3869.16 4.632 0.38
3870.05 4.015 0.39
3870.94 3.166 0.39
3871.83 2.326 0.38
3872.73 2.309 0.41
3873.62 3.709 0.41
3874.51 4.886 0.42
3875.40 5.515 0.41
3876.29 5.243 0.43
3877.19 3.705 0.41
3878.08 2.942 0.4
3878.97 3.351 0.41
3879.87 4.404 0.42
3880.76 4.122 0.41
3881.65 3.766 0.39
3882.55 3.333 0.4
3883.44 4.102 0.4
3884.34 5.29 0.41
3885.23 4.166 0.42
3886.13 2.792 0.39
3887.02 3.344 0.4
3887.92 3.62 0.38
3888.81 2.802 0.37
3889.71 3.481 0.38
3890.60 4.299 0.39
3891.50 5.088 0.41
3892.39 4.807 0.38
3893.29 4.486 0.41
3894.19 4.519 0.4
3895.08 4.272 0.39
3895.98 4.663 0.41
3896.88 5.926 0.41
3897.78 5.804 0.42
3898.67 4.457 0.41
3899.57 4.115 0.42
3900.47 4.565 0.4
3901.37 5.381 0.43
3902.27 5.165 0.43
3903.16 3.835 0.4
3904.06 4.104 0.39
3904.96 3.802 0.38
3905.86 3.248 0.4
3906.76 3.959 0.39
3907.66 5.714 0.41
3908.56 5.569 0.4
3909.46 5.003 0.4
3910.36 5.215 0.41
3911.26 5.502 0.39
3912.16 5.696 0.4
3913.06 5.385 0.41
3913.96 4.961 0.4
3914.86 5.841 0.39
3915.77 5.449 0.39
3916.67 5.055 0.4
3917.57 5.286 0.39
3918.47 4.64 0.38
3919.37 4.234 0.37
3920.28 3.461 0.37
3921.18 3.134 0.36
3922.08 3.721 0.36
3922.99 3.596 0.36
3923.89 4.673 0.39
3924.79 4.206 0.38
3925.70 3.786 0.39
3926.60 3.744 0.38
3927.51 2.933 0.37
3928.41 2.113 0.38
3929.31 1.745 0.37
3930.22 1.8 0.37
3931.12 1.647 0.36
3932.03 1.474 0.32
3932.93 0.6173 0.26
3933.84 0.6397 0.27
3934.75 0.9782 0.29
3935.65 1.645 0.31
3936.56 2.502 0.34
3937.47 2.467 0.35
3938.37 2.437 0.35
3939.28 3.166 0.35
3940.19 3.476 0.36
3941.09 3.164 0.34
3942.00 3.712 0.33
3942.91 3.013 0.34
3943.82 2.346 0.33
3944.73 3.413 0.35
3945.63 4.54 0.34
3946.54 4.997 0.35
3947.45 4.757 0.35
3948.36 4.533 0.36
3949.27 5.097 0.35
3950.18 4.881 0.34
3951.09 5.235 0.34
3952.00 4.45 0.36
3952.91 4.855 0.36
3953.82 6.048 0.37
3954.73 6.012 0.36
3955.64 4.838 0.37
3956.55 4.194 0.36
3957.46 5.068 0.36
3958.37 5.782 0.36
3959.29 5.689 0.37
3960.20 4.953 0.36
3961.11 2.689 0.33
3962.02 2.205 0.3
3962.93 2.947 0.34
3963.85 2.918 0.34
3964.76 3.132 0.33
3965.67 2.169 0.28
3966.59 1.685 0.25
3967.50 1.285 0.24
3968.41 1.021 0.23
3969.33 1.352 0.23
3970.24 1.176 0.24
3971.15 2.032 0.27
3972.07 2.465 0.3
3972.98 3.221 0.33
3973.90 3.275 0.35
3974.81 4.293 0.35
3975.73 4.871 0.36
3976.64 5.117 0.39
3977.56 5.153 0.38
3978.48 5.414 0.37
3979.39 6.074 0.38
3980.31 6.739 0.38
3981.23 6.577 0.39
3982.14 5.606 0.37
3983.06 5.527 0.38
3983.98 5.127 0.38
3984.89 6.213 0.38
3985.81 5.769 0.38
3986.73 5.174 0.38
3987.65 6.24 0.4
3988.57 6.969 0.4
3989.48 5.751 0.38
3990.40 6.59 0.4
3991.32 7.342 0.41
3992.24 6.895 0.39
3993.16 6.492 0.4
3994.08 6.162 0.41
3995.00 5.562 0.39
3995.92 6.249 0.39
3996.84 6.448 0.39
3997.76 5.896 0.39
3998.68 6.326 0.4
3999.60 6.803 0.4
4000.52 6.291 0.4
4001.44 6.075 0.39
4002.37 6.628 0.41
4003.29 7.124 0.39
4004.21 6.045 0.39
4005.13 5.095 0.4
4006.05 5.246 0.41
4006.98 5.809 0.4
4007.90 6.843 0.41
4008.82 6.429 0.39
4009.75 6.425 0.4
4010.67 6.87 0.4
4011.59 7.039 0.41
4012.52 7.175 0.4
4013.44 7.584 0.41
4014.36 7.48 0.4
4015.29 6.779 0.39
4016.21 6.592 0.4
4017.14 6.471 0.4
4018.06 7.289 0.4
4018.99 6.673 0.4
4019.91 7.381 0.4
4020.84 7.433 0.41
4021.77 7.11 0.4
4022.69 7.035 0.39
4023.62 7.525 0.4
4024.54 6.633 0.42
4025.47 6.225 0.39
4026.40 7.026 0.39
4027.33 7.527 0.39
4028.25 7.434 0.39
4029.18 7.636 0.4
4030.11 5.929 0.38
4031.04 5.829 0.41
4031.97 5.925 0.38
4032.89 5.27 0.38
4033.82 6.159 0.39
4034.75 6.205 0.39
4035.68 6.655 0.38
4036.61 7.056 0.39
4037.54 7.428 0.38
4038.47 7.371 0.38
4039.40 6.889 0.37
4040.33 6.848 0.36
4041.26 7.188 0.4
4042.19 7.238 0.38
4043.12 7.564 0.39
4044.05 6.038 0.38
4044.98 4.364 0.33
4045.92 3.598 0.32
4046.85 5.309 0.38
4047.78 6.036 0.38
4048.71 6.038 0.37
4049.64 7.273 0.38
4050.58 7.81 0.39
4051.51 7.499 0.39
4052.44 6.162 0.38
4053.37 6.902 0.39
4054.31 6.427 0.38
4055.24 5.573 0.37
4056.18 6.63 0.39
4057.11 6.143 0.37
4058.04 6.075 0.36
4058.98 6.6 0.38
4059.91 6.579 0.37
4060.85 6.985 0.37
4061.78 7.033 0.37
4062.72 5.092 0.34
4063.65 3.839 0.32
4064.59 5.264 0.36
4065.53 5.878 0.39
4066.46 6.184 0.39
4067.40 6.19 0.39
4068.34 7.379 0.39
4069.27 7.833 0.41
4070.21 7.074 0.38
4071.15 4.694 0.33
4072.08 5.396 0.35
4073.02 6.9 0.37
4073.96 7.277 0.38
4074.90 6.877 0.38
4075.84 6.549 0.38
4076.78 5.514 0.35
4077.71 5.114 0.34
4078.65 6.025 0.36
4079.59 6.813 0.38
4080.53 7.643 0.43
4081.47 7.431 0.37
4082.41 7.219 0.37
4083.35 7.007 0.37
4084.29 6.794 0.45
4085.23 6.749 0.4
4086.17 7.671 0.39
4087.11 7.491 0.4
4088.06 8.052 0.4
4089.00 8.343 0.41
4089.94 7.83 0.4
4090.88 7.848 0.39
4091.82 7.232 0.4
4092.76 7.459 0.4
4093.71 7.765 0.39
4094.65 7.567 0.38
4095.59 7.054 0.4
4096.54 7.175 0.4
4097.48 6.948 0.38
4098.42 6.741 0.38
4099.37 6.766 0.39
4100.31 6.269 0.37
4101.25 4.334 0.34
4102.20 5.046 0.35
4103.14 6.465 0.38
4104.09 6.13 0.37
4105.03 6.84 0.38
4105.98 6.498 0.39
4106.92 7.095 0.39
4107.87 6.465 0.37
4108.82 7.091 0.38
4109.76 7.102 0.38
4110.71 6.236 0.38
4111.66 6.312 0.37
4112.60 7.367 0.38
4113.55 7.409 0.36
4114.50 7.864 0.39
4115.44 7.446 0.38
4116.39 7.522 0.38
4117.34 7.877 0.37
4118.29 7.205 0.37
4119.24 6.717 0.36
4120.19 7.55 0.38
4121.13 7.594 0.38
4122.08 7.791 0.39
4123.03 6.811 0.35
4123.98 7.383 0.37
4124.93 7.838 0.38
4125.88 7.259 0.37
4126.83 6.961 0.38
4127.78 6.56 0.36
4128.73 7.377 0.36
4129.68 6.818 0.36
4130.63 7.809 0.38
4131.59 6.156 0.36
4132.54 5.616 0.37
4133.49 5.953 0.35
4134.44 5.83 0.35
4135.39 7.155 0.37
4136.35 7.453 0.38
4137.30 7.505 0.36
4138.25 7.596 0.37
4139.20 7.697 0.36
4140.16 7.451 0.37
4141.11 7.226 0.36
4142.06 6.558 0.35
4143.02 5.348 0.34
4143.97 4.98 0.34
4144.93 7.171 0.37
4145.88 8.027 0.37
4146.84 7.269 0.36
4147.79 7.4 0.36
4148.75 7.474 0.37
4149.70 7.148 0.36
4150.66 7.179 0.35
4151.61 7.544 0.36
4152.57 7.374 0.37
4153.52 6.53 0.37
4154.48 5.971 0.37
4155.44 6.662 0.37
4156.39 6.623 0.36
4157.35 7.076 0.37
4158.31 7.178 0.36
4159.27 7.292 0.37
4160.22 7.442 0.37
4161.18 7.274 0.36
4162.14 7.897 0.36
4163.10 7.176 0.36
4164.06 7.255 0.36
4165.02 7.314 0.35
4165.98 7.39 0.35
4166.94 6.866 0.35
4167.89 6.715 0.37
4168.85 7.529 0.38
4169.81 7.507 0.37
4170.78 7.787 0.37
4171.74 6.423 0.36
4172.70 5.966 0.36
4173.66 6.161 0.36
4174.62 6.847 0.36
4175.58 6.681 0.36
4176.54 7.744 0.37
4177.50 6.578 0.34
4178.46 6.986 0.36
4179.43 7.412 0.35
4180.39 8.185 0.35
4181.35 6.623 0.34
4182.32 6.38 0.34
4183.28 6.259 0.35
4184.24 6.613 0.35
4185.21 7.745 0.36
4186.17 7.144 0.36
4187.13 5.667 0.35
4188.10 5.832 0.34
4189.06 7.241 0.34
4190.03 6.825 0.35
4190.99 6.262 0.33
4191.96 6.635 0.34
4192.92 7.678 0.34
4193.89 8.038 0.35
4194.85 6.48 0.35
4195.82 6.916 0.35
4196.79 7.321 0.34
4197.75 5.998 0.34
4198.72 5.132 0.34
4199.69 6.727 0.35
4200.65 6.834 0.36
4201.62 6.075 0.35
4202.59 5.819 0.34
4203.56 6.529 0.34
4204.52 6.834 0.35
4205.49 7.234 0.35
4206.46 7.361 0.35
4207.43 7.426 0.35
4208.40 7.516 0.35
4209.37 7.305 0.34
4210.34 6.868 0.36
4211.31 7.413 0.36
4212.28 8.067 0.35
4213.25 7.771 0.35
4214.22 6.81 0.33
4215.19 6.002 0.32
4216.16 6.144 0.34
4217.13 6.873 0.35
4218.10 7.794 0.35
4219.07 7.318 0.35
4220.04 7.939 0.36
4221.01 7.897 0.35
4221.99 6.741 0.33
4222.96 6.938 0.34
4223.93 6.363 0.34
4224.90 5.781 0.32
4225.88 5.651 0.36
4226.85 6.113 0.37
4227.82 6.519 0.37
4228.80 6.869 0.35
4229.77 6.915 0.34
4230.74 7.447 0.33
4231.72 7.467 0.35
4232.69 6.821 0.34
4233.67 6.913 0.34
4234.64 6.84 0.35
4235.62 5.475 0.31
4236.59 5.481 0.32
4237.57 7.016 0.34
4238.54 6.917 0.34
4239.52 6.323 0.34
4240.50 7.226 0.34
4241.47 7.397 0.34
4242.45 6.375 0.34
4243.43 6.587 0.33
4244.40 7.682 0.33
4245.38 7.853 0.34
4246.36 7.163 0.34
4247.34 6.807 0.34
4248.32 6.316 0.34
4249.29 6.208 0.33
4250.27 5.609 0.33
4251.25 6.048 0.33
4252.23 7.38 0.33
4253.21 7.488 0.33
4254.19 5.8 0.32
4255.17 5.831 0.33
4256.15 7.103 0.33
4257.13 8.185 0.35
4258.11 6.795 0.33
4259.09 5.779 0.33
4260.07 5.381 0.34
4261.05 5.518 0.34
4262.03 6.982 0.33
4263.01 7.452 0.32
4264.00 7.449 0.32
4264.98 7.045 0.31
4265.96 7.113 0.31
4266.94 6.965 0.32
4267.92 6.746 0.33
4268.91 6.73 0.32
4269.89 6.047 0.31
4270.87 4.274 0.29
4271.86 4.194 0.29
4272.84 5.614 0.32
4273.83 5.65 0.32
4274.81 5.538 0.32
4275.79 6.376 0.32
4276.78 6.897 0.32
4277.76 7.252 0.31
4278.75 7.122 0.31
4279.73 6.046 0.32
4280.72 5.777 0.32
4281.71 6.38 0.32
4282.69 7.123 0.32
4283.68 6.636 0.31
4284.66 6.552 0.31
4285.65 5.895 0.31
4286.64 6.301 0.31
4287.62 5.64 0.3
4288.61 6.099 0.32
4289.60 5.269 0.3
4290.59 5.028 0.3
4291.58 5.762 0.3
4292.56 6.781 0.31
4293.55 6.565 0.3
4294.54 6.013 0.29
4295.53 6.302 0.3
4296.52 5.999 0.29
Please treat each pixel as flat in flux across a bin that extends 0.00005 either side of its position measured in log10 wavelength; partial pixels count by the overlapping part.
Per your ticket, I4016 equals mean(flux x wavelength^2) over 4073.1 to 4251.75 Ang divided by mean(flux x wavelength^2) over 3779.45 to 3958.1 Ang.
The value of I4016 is 2.02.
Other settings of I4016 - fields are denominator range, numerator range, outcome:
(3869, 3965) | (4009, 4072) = 1.75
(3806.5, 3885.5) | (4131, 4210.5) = 2.23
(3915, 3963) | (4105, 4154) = 2.10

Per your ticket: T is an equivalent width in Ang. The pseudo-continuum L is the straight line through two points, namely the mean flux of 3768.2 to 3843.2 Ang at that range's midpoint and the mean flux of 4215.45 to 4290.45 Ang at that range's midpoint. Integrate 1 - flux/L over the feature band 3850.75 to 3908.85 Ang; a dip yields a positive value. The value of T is 4.8 Ang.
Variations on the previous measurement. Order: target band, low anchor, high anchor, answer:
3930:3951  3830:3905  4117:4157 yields 7.73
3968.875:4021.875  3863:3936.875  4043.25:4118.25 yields -4.53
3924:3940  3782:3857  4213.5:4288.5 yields 7.97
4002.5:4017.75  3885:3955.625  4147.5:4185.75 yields -4.36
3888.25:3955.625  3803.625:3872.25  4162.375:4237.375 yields 5.31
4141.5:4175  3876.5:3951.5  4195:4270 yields -4.79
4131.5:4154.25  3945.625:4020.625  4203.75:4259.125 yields -2.17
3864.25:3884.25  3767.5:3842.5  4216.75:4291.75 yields 2.07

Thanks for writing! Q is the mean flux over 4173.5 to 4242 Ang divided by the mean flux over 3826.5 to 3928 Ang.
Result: 1.74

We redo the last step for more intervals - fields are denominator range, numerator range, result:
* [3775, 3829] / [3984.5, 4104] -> 1.51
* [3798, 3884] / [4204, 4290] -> 1.79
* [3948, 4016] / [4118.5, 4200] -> 1.34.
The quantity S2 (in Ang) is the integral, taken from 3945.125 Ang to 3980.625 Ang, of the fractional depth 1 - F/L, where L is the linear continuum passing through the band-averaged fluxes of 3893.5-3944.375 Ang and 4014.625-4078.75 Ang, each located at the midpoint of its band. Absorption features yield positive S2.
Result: 5.1 Ang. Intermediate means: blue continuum 3.81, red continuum 6.48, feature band 4.02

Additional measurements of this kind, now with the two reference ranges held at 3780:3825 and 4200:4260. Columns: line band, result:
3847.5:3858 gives 1.3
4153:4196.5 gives -3.0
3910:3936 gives 7.9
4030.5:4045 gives -2.0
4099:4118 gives -1.8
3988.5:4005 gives -2.6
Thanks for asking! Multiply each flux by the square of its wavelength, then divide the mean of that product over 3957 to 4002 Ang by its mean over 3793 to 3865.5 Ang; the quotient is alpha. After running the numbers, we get 1.4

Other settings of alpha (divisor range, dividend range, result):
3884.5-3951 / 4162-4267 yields 2.03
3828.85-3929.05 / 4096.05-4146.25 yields 1.96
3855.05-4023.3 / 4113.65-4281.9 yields 1.70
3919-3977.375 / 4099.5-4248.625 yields 2.31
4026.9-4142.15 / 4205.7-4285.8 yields 1.07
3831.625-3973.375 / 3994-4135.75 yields 1.94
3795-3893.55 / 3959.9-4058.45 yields 1.68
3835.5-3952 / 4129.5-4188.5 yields 2.05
